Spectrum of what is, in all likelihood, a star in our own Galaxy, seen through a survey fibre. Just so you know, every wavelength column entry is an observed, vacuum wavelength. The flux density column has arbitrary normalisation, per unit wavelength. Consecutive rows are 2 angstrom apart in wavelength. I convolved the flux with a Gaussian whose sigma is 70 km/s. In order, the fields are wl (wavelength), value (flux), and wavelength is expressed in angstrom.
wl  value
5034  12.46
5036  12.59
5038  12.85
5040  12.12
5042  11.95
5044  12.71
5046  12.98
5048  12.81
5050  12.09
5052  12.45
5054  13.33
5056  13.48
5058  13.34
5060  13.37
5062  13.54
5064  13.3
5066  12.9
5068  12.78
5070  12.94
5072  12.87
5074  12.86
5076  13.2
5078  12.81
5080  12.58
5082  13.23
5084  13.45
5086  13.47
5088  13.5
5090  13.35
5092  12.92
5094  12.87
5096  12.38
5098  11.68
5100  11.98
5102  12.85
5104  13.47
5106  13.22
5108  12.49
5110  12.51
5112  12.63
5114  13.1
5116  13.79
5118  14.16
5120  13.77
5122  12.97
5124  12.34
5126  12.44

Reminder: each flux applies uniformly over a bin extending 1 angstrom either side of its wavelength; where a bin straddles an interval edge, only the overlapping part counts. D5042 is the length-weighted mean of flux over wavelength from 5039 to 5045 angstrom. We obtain 12.3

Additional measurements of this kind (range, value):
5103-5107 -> 13.3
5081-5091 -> 13.4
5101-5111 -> 12.9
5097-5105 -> 12.5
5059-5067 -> 13.3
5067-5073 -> 12.9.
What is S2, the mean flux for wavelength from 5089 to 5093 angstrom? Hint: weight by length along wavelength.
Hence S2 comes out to 13.1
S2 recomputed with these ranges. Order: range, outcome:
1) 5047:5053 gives 12.5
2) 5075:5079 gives 13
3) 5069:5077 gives 13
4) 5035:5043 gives 12.4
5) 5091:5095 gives 12.9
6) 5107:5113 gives 12.5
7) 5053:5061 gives 13.4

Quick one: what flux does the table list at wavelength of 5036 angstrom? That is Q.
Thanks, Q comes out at 12.59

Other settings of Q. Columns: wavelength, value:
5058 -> 13.34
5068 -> 12.78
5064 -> 13.3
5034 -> 12.46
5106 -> 13.22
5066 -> 12.9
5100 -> 11.98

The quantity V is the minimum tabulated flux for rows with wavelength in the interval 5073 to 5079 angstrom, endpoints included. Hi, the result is 12.81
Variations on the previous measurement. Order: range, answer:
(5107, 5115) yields 12.49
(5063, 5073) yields 12.78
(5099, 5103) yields 11.98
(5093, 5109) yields 11.68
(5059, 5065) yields 13.3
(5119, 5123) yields 12.97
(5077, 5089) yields 12.58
